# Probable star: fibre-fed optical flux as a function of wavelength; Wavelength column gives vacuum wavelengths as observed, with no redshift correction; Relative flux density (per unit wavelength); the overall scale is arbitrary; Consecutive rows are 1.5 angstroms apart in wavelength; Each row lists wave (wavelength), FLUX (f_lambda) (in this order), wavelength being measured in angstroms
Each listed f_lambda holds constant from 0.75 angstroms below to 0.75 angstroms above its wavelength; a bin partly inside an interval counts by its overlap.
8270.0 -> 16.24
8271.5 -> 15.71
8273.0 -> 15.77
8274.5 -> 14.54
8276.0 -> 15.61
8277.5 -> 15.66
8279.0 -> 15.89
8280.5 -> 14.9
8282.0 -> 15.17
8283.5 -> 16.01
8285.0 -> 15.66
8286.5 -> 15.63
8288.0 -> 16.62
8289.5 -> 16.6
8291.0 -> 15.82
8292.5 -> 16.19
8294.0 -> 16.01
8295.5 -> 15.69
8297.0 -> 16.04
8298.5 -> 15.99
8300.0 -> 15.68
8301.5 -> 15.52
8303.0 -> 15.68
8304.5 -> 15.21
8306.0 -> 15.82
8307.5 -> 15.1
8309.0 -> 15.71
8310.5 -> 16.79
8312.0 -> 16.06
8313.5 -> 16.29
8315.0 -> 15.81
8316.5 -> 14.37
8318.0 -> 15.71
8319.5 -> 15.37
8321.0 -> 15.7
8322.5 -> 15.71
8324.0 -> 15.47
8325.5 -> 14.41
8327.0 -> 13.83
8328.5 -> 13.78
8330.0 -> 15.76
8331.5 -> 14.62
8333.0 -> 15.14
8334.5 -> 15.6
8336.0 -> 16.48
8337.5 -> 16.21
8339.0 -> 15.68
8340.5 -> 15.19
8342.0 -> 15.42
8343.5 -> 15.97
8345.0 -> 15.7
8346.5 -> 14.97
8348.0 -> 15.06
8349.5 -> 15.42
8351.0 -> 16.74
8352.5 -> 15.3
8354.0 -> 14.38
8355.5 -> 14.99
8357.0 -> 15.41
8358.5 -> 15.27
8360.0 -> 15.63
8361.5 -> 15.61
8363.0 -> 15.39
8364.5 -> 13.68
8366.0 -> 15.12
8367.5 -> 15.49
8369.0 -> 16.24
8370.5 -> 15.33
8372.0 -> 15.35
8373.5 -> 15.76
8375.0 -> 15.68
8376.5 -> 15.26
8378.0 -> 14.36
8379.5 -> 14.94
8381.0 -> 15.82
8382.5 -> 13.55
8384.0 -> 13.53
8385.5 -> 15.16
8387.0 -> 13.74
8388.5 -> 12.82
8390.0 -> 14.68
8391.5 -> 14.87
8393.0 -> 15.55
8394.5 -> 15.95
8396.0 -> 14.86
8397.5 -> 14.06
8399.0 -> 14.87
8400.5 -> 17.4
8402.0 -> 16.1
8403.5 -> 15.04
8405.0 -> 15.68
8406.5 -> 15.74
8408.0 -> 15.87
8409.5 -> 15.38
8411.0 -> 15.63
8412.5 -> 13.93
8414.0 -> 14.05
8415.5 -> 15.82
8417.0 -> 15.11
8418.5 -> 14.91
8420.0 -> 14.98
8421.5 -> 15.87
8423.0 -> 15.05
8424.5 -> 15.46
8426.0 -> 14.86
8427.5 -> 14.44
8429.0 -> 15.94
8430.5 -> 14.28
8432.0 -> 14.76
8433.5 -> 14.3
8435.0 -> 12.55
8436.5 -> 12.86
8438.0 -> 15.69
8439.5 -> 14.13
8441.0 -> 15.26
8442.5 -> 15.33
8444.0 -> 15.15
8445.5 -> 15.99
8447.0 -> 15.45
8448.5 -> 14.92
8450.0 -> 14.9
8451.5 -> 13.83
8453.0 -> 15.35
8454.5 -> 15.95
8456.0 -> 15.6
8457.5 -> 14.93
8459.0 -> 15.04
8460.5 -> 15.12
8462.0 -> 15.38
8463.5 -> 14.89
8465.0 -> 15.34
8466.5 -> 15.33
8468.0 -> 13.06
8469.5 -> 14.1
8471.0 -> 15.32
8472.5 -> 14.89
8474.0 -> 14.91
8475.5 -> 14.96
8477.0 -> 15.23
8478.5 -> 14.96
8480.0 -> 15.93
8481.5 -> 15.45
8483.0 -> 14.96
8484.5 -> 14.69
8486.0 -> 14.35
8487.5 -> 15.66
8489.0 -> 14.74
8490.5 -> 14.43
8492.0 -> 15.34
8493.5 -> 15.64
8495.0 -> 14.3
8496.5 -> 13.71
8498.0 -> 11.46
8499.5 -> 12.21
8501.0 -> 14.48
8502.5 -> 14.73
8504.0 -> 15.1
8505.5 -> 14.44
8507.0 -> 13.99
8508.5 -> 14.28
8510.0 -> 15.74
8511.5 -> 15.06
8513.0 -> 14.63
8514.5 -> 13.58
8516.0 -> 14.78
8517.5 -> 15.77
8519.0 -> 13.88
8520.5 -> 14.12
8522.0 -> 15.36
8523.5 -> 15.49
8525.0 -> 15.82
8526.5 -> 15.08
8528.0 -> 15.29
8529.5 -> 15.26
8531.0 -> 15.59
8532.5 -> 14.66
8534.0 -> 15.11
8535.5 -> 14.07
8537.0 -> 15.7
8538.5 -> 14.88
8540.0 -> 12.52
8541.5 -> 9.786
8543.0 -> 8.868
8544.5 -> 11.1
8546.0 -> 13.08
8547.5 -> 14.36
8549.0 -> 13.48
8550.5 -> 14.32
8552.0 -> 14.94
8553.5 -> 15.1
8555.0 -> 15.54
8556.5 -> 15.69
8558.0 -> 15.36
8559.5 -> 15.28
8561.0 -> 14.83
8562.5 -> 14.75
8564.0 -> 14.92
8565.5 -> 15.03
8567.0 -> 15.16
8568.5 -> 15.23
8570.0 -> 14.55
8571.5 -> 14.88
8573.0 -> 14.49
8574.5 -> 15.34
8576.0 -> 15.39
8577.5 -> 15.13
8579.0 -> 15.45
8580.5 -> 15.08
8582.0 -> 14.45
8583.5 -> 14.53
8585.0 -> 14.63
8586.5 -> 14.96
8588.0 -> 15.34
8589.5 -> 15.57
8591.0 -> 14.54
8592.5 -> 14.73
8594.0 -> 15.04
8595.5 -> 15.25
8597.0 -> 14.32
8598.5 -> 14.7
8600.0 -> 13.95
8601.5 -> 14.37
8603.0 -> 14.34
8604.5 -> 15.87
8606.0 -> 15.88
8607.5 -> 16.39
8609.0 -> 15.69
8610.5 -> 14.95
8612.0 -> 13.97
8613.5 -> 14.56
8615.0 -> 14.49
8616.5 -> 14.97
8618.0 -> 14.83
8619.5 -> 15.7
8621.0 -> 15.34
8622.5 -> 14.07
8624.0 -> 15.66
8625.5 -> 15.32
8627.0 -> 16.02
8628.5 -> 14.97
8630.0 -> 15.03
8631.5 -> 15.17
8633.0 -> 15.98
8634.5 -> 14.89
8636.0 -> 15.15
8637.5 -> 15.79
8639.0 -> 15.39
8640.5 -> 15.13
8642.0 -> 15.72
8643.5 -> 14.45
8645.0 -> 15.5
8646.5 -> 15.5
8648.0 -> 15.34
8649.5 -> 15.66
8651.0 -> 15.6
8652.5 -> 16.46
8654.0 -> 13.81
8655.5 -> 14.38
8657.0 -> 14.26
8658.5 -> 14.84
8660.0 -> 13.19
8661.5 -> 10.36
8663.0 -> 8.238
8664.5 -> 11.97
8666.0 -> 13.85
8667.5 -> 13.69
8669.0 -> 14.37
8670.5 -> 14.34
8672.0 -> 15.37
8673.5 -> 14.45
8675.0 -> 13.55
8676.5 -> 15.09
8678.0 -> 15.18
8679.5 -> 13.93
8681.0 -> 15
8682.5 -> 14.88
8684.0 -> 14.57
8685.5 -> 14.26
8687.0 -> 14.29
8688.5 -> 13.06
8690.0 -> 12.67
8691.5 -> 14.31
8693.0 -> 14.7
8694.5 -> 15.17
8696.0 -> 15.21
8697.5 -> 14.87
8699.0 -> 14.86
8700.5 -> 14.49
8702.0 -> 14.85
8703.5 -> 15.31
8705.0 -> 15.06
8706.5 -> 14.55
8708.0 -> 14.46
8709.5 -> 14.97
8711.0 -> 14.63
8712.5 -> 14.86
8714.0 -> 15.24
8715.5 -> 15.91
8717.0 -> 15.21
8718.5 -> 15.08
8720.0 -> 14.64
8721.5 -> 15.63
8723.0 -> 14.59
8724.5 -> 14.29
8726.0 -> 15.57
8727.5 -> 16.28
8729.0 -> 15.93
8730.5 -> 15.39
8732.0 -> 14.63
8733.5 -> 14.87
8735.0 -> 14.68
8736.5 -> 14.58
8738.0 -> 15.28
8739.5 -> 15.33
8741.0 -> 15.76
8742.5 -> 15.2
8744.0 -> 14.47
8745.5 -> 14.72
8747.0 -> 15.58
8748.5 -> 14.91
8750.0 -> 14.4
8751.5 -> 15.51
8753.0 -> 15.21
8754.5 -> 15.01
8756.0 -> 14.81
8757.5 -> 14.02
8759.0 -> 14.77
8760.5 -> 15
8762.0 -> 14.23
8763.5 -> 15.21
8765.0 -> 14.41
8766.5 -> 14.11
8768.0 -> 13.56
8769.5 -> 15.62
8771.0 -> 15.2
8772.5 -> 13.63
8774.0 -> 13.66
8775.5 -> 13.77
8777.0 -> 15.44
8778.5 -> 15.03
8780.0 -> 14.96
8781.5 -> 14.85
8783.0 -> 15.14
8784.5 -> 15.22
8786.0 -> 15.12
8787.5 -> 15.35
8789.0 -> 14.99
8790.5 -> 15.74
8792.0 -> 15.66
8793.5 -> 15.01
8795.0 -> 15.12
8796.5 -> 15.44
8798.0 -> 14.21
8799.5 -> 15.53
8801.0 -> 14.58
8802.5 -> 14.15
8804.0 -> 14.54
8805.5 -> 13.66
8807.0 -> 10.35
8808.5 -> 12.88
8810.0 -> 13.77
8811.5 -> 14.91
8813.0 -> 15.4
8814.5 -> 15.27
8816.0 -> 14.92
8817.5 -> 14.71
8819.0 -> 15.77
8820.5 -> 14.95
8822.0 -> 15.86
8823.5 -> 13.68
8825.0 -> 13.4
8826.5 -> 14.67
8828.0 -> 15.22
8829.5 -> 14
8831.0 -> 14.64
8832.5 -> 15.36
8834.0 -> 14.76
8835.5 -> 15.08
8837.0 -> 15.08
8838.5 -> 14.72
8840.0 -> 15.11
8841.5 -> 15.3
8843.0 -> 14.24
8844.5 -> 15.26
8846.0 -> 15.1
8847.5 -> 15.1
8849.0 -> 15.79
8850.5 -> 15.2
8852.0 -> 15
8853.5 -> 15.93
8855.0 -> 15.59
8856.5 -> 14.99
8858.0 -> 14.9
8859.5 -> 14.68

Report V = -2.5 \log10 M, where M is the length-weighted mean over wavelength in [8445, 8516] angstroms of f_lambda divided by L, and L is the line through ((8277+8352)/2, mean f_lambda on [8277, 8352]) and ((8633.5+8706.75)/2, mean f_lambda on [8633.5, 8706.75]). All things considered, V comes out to 0.021 mag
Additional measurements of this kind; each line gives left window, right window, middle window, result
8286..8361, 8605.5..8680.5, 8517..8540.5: 0.00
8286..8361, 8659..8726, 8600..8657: -0.05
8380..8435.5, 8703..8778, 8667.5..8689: 0.03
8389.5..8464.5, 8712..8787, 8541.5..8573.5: 0.06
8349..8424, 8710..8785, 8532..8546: 0.16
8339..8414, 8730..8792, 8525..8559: 0.07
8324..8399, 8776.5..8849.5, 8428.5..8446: 0.03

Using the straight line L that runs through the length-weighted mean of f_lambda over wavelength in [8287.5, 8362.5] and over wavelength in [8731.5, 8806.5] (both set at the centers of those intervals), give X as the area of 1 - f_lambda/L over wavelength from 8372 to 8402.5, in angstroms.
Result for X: 1.0 angstroms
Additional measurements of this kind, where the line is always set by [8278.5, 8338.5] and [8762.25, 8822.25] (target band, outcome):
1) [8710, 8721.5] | -0.2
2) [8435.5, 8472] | 0.9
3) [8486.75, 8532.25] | 1.6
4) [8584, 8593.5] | 0.1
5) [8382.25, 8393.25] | 0.9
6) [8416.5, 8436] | 0.8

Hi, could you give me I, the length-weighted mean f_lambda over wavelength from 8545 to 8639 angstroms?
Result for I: 15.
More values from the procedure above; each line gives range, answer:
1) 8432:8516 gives 14.7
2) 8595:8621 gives 15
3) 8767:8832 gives 14.6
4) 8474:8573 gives 14.5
